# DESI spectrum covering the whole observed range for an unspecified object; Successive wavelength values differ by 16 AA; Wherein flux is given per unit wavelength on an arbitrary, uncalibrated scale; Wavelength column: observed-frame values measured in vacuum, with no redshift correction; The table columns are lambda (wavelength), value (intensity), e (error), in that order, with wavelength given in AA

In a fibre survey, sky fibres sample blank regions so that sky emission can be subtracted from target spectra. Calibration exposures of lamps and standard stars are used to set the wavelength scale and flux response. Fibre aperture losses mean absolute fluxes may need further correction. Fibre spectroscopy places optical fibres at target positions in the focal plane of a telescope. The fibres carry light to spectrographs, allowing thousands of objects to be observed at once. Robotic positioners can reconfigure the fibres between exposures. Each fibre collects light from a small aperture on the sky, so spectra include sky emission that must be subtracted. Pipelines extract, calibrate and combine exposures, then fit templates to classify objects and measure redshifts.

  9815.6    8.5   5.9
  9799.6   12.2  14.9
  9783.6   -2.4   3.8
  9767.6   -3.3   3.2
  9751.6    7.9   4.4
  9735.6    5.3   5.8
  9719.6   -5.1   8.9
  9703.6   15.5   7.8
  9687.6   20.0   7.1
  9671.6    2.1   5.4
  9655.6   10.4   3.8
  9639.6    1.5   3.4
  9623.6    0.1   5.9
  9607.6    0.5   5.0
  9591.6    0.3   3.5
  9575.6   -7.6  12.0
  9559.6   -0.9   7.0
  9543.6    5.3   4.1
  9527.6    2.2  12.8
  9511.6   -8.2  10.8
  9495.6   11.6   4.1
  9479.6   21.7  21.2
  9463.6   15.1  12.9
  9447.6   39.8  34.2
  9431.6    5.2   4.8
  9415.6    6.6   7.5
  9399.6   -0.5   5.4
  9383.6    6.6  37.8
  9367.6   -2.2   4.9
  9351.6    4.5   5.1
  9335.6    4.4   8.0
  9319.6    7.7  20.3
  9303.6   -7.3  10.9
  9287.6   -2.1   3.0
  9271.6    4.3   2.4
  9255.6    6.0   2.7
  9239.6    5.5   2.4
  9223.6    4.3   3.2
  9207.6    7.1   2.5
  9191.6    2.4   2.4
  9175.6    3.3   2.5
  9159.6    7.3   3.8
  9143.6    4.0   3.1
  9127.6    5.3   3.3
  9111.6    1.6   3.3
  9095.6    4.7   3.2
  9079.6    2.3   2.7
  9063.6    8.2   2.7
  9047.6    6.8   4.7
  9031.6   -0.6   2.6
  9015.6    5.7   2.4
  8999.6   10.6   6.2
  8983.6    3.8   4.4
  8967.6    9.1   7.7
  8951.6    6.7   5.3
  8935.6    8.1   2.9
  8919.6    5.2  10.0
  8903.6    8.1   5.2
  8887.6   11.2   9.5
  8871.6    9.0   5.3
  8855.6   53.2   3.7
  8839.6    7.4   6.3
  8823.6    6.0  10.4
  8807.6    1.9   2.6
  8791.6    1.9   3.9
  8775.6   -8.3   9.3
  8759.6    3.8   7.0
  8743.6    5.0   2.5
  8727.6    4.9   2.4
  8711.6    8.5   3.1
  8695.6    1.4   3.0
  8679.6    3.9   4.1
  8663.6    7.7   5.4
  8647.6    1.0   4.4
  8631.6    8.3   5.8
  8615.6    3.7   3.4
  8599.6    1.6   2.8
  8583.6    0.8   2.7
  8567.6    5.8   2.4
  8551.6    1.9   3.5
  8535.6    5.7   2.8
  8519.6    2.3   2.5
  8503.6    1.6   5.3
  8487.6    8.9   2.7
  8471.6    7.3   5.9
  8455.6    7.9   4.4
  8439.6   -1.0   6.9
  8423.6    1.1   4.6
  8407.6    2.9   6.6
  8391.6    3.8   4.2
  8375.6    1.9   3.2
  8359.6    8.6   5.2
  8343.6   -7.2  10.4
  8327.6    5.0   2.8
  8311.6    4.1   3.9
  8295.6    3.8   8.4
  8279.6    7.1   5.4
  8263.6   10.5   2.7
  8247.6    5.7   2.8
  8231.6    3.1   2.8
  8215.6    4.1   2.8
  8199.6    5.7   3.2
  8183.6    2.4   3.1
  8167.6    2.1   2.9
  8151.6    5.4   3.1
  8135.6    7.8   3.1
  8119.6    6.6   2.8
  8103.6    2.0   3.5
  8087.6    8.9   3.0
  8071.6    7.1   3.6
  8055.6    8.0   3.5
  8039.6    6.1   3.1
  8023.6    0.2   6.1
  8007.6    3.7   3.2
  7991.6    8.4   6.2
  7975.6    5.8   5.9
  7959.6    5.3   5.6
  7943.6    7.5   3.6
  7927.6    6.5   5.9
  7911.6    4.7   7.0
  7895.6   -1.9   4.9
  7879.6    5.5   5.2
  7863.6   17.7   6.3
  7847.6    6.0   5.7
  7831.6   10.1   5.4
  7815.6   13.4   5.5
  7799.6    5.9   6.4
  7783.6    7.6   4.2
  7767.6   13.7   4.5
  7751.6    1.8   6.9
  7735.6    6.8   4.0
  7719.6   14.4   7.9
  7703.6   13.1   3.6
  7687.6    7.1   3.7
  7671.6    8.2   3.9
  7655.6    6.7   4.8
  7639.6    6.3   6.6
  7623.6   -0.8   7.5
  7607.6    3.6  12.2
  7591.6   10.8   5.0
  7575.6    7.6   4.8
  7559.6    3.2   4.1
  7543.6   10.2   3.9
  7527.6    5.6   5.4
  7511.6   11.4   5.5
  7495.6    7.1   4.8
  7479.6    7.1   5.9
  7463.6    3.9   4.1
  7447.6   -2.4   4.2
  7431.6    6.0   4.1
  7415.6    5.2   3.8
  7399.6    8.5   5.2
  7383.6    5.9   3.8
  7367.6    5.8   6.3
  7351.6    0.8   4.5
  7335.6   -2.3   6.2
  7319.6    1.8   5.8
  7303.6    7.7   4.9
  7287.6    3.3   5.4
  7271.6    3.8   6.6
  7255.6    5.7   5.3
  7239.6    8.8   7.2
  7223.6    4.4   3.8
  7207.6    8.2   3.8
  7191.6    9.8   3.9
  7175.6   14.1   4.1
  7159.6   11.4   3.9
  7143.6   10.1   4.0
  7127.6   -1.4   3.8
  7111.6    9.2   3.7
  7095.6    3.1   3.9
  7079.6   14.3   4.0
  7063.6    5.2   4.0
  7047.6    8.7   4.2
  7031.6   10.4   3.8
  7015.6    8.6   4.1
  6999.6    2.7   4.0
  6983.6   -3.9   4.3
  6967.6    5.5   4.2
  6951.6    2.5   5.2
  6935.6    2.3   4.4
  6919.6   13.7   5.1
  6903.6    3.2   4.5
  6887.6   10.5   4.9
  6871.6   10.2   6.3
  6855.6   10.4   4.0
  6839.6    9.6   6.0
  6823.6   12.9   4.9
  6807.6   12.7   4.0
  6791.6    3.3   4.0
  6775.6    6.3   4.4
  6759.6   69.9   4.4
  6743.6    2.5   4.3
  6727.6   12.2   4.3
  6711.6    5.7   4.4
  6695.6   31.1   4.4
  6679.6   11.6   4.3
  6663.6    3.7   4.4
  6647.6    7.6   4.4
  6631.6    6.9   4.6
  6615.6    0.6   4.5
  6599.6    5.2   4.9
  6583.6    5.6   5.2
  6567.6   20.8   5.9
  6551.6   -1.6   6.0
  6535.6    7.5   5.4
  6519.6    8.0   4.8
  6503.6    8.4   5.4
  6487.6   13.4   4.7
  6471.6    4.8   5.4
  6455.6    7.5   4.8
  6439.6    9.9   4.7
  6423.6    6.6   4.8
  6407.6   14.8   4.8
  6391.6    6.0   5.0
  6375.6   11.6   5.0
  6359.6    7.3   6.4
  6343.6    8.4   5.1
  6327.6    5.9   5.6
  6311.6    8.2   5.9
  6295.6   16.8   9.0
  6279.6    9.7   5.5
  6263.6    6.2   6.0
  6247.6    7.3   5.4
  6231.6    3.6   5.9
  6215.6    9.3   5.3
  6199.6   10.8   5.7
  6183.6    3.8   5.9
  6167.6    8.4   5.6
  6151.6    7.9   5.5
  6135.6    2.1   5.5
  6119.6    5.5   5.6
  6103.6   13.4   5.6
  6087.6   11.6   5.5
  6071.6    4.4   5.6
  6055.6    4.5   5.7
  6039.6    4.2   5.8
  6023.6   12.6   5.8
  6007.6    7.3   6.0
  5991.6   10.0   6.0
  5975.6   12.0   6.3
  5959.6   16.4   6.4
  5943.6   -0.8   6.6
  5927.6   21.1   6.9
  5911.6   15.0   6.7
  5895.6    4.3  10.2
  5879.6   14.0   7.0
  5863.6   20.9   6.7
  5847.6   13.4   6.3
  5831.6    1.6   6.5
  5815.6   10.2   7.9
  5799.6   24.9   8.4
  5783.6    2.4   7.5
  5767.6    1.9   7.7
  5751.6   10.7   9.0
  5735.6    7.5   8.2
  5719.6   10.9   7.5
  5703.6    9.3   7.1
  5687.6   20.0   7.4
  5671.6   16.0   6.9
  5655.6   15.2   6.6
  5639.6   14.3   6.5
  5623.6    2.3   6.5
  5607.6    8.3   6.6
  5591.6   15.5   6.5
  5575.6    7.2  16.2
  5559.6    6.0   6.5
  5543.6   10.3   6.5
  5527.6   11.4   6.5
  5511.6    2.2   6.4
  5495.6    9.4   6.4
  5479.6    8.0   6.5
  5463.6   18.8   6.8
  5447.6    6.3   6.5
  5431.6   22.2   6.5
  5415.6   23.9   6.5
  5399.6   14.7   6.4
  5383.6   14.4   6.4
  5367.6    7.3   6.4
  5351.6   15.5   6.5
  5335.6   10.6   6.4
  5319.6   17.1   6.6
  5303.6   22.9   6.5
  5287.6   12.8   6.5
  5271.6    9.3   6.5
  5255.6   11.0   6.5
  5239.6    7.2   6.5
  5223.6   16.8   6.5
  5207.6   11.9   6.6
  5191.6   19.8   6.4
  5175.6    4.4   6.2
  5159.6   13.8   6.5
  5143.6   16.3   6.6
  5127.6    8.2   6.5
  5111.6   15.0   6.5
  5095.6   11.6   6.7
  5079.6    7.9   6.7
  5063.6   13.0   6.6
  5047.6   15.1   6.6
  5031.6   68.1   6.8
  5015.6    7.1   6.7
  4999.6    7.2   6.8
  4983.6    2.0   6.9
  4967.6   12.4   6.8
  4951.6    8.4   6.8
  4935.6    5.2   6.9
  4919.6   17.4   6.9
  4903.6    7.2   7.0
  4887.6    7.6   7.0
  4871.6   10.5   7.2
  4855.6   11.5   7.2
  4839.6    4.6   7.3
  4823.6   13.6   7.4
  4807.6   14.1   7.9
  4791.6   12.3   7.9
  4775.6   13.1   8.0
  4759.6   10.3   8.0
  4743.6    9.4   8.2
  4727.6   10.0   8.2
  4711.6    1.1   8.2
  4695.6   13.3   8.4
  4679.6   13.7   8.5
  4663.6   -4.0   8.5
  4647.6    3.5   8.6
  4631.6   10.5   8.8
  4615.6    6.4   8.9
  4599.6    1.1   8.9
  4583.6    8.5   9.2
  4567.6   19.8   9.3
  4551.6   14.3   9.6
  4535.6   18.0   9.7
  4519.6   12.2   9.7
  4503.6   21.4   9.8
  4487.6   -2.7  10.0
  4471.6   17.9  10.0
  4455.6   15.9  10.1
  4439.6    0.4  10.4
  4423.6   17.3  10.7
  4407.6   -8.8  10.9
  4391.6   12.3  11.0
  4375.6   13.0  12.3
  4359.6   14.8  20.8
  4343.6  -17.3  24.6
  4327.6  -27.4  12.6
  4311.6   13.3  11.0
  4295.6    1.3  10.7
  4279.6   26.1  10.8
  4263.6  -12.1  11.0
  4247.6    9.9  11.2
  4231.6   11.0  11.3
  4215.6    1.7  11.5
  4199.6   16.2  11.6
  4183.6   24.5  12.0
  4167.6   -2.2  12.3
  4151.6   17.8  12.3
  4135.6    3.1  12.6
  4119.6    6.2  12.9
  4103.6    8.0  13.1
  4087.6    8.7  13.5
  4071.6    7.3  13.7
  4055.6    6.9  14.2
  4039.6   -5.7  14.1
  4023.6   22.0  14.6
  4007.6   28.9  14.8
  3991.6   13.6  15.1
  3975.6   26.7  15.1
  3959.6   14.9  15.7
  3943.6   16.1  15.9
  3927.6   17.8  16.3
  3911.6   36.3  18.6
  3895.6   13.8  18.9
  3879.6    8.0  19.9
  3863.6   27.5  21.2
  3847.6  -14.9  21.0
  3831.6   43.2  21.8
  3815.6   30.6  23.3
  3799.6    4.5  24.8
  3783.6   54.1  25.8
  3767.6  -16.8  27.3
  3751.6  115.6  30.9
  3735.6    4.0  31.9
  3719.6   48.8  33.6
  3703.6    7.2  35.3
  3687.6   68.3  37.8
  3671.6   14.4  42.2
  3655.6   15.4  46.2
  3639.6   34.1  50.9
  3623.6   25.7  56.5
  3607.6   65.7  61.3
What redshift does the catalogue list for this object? 0.350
